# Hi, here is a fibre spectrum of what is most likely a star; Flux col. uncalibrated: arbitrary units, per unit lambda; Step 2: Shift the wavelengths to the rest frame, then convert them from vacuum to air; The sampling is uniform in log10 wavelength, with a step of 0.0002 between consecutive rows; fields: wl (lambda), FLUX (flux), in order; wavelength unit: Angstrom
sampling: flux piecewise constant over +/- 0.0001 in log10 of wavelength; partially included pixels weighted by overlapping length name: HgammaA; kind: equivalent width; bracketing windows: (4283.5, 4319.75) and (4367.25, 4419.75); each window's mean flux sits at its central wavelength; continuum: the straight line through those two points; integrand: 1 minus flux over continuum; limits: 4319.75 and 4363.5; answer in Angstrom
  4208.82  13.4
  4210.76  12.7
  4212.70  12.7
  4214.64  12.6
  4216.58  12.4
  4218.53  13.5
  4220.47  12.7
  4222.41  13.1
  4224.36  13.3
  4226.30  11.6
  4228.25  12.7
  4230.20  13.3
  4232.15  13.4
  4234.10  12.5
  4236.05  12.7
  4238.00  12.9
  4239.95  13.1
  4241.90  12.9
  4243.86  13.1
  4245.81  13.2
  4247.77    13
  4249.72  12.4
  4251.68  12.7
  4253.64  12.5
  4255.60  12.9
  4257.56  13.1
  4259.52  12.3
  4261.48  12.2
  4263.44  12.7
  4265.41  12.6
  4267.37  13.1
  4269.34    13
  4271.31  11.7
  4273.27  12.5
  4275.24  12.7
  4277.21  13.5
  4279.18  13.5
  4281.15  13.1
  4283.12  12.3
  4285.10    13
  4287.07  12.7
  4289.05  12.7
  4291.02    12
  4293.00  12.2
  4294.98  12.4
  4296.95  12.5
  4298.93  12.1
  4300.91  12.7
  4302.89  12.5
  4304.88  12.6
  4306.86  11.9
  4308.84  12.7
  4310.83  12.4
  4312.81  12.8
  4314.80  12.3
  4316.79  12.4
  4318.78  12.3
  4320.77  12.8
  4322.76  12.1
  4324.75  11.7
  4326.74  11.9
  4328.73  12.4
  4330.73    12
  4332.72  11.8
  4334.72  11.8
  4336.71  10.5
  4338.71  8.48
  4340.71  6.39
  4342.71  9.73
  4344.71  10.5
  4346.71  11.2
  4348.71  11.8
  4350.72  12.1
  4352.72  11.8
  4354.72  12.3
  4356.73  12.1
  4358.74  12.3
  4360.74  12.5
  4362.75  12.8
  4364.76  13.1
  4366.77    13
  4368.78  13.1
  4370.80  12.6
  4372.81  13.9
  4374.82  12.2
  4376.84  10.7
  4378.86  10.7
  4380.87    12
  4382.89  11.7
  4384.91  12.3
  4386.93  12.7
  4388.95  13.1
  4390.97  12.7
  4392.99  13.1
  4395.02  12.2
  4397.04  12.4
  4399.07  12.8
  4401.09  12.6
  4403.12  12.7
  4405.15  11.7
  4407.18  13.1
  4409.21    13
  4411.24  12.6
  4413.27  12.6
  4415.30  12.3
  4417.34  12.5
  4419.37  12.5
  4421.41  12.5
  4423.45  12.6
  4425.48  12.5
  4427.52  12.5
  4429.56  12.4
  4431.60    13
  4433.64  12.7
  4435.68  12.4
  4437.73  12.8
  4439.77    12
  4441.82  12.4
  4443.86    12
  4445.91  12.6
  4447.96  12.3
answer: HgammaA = 3.7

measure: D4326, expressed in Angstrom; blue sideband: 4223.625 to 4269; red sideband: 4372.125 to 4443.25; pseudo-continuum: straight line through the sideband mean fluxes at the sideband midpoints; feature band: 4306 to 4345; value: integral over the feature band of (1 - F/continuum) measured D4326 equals 3.6 Angstrom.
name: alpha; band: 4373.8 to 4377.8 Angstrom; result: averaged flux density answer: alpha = 11.5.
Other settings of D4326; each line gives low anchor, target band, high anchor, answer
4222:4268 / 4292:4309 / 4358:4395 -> 0.4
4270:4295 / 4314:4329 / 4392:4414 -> 0.5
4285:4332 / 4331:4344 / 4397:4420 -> 2.6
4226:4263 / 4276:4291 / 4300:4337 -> -0.5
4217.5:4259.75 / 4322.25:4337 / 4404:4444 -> 1.0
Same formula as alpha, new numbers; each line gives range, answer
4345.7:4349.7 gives 11.5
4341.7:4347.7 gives 10.5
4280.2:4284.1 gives 12.7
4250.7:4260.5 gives 12.7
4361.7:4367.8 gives 13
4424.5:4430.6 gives 12.5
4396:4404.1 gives 12.6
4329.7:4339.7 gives 10.9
